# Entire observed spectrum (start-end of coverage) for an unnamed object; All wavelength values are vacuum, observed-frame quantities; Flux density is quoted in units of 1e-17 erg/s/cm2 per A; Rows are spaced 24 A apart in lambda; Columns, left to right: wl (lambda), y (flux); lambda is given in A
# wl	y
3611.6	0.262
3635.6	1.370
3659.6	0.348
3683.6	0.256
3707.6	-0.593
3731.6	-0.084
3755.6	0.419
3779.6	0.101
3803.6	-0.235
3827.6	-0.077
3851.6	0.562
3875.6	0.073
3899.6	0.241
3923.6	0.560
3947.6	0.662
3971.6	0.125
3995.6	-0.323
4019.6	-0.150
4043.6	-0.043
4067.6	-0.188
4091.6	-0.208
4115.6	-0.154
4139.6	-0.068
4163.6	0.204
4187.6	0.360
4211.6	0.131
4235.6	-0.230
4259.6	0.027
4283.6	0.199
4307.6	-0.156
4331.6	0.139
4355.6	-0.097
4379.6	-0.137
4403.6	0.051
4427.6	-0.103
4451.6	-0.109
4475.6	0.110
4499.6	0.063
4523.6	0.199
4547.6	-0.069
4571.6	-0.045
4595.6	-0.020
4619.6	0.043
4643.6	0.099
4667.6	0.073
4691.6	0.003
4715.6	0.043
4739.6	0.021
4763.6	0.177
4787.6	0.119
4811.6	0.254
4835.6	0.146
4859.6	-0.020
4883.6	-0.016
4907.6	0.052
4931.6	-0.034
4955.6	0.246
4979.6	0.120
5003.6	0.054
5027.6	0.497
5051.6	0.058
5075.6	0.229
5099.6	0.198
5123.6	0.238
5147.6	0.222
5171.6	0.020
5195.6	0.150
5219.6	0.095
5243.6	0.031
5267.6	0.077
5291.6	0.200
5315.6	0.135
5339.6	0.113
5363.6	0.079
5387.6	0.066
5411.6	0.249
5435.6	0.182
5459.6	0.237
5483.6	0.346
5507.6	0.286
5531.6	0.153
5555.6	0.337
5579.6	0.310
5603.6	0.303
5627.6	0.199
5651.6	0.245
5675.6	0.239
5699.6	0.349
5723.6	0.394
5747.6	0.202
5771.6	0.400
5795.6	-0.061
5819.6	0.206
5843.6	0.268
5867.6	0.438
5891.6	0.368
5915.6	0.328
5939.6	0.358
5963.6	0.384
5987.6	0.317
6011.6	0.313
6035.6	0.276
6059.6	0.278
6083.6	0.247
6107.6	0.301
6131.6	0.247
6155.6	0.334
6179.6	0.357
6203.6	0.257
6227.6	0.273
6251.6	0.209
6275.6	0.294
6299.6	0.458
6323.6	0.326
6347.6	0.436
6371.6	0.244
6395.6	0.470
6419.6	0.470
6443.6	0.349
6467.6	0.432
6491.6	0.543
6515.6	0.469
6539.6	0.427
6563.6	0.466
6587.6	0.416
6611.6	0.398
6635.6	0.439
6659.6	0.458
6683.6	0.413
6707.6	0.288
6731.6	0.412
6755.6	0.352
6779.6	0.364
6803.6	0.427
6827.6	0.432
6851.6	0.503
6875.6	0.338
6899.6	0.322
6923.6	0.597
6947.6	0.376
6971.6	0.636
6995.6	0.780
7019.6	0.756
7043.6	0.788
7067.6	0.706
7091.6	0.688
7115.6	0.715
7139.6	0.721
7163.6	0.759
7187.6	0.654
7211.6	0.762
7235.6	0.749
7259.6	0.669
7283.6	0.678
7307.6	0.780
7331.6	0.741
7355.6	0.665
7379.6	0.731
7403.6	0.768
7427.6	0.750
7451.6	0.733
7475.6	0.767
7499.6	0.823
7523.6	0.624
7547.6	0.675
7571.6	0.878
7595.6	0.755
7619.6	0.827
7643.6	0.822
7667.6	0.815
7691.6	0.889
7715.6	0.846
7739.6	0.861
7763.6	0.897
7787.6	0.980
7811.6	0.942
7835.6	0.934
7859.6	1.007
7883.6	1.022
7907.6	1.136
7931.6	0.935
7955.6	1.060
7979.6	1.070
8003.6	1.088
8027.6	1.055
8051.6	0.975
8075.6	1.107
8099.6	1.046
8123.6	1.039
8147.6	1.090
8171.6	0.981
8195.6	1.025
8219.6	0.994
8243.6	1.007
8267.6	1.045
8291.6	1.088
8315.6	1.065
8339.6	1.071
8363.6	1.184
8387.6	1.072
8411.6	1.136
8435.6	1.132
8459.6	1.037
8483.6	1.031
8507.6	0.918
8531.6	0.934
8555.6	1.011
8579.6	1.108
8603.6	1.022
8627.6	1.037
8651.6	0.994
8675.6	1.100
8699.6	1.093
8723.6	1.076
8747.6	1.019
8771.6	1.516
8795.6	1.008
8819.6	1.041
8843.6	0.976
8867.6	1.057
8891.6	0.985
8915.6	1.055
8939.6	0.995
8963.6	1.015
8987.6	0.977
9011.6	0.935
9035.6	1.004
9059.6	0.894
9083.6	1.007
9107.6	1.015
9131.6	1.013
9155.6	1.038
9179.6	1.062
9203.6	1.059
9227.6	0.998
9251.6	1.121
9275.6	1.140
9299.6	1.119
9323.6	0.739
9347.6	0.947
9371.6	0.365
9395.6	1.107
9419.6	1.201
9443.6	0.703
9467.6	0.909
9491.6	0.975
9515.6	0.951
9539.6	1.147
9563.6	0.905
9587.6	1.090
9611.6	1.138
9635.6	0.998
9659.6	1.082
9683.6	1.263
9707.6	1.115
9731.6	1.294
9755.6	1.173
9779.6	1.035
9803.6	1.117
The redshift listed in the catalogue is 0.75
